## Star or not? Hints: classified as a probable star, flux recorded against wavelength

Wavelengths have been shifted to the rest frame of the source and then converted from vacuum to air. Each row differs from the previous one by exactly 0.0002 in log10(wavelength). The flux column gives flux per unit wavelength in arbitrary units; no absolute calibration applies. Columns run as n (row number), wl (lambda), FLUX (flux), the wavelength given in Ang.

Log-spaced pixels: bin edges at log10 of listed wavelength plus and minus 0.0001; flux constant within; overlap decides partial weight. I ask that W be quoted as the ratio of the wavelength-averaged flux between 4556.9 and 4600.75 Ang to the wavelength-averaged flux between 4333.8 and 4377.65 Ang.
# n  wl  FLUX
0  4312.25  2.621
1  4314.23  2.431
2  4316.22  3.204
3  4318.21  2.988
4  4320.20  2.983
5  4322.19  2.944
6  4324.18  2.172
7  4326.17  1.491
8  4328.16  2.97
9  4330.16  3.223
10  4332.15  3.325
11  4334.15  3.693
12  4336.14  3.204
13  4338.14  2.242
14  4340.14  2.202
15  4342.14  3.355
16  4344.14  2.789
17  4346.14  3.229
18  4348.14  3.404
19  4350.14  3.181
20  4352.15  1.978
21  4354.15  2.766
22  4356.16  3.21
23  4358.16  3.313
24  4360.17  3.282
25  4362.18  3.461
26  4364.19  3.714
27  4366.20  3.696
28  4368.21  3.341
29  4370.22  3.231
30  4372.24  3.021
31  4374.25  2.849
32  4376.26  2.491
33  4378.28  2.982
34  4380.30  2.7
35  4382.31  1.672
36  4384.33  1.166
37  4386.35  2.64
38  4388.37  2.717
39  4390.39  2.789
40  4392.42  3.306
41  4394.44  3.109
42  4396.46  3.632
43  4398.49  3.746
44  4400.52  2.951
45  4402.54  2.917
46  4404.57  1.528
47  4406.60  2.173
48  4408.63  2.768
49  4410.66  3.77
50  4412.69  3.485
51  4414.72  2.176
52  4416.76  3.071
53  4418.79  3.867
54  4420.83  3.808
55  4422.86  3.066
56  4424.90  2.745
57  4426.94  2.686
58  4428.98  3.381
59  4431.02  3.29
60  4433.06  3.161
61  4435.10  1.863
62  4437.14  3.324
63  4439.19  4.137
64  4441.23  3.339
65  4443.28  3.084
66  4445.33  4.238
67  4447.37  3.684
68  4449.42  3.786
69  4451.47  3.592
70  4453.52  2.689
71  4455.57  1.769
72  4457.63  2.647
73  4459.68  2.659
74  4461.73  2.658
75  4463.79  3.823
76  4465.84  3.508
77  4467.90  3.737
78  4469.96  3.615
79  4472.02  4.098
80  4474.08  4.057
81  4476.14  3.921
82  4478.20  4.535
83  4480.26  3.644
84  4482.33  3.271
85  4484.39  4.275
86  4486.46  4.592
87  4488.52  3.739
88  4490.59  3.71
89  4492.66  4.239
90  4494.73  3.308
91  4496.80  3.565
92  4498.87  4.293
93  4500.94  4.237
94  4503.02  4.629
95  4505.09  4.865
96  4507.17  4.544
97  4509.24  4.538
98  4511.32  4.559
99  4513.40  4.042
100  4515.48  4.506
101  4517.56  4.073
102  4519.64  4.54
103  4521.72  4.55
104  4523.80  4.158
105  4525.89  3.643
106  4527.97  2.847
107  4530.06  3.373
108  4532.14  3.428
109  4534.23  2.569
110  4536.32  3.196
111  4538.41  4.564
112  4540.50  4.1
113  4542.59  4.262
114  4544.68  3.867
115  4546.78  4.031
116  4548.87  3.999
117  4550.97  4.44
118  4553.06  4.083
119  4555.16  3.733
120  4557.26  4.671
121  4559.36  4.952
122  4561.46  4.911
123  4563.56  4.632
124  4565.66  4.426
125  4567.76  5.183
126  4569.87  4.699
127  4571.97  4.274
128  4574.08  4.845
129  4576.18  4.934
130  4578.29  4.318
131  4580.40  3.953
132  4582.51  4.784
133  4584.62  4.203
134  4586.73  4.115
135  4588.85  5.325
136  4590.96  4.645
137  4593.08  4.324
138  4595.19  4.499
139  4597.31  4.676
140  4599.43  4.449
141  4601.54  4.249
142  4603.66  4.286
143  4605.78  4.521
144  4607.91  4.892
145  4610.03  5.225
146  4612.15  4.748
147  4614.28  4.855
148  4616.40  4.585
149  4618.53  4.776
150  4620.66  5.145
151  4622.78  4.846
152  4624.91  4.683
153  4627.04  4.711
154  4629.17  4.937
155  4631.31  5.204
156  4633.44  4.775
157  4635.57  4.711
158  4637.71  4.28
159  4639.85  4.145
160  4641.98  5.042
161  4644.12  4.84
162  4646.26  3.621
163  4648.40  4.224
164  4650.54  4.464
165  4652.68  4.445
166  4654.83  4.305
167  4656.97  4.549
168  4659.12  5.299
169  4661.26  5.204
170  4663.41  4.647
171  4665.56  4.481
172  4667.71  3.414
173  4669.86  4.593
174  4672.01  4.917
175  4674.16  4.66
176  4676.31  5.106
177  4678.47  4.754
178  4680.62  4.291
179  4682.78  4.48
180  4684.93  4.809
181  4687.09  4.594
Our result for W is 1.5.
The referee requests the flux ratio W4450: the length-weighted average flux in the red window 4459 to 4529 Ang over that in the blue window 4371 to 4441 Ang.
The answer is 1.36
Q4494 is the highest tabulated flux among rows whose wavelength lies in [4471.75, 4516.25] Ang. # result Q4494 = 4.865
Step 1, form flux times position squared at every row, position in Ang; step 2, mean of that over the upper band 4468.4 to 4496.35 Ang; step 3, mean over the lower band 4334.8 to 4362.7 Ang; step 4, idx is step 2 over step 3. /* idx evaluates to 1.40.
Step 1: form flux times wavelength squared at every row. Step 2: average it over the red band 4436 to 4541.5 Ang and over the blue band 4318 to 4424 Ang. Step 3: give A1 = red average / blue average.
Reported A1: 1.35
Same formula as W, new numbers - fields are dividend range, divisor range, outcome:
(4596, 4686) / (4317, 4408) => 1.61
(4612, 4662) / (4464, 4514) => 1.15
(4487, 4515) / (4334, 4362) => 1.40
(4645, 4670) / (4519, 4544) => 1.18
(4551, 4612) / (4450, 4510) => 1.22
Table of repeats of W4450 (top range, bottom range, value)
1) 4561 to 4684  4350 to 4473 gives 1.51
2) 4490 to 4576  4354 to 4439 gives 1.40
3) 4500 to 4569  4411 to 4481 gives 1.26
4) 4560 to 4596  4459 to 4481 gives 1.25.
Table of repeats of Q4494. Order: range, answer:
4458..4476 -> 4.098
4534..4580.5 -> 5.183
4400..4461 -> 4.238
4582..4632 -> 5.325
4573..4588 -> 4.934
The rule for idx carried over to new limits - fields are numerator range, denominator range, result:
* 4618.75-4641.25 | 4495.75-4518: 1.15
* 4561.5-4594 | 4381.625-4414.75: 1.80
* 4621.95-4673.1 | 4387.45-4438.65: 1.69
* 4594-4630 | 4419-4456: 1.57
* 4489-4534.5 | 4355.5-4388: 1.47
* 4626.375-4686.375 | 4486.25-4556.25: 1.22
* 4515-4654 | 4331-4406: 1.66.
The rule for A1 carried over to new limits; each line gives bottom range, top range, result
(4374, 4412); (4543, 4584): 1.76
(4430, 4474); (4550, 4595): 1.46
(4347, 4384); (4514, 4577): 1.52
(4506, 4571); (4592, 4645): 1.17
